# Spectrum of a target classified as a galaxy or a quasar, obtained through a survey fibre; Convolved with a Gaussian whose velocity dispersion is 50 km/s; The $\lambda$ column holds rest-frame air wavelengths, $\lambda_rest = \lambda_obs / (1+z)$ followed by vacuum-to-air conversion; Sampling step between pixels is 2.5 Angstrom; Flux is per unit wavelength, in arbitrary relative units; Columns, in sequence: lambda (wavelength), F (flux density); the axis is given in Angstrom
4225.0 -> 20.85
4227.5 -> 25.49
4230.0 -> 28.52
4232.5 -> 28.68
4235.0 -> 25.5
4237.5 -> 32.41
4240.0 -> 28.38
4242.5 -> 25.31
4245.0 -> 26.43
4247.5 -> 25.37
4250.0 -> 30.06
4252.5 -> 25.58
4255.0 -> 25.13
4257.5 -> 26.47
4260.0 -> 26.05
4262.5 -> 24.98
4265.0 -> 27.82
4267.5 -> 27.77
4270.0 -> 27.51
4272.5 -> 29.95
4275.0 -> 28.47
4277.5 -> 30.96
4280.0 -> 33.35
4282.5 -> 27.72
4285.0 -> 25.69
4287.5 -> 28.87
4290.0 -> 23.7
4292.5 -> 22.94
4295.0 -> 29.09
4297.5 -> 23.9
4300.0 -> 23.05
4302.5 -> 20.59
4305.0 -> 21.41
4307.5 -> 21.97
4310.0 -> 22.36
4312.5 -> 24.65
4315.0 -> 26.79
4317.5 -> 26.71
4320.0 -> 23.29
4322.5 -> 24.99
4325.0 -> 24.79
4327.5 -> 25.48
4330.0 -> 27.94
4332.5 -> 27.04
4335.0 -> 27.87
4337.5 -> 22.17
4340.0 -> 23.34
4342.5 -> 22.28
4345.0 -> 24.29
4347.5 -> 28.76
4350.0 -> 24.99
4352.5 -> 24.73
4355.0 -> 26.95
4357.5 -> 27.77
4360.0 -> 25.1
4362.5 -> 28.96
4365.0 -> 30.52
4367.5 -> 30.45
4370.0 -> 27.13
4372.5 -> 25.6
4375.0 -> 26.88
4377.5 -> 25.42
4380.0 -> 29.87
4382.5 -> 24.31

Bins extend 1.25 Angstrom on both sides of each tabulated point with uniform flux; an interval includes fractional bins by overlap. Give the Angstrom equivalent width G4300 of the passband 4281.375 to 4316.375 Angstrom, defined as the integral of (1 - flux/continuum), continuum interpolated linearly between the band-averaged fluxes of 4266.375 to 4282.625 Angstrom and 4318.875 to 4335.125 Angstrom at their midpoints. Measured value 4.2 Angstrom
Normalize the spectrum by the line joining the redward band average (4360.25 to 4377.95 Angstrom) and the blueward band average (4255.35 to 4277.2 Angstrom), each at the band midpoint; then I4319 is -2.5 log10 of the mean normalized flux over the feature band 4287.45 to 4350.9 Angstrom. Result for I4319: 0.12 mag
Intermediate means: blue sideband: 27.4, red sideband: 27.8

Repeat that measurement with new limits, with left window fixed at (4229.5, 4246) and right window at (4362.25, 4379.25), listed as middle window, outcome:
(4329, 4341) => 0.09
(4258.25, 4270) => 0.05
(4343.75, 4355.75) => 0.08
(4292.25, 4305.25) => 0.18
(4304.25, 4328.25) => 0.15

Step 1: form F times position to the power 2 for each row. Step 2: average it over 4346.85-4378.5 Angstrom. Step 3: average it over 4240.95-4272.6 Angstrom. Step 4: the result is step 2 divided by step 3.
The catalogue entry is 1.1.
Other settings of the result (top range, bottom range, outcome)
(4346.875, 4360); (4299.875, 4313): 1.22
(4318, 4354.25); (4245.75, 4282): 0.94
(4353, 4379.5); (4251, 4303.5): 1.07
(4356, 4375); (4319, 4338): 1.11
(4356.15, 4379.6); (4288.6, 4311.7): 1.22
